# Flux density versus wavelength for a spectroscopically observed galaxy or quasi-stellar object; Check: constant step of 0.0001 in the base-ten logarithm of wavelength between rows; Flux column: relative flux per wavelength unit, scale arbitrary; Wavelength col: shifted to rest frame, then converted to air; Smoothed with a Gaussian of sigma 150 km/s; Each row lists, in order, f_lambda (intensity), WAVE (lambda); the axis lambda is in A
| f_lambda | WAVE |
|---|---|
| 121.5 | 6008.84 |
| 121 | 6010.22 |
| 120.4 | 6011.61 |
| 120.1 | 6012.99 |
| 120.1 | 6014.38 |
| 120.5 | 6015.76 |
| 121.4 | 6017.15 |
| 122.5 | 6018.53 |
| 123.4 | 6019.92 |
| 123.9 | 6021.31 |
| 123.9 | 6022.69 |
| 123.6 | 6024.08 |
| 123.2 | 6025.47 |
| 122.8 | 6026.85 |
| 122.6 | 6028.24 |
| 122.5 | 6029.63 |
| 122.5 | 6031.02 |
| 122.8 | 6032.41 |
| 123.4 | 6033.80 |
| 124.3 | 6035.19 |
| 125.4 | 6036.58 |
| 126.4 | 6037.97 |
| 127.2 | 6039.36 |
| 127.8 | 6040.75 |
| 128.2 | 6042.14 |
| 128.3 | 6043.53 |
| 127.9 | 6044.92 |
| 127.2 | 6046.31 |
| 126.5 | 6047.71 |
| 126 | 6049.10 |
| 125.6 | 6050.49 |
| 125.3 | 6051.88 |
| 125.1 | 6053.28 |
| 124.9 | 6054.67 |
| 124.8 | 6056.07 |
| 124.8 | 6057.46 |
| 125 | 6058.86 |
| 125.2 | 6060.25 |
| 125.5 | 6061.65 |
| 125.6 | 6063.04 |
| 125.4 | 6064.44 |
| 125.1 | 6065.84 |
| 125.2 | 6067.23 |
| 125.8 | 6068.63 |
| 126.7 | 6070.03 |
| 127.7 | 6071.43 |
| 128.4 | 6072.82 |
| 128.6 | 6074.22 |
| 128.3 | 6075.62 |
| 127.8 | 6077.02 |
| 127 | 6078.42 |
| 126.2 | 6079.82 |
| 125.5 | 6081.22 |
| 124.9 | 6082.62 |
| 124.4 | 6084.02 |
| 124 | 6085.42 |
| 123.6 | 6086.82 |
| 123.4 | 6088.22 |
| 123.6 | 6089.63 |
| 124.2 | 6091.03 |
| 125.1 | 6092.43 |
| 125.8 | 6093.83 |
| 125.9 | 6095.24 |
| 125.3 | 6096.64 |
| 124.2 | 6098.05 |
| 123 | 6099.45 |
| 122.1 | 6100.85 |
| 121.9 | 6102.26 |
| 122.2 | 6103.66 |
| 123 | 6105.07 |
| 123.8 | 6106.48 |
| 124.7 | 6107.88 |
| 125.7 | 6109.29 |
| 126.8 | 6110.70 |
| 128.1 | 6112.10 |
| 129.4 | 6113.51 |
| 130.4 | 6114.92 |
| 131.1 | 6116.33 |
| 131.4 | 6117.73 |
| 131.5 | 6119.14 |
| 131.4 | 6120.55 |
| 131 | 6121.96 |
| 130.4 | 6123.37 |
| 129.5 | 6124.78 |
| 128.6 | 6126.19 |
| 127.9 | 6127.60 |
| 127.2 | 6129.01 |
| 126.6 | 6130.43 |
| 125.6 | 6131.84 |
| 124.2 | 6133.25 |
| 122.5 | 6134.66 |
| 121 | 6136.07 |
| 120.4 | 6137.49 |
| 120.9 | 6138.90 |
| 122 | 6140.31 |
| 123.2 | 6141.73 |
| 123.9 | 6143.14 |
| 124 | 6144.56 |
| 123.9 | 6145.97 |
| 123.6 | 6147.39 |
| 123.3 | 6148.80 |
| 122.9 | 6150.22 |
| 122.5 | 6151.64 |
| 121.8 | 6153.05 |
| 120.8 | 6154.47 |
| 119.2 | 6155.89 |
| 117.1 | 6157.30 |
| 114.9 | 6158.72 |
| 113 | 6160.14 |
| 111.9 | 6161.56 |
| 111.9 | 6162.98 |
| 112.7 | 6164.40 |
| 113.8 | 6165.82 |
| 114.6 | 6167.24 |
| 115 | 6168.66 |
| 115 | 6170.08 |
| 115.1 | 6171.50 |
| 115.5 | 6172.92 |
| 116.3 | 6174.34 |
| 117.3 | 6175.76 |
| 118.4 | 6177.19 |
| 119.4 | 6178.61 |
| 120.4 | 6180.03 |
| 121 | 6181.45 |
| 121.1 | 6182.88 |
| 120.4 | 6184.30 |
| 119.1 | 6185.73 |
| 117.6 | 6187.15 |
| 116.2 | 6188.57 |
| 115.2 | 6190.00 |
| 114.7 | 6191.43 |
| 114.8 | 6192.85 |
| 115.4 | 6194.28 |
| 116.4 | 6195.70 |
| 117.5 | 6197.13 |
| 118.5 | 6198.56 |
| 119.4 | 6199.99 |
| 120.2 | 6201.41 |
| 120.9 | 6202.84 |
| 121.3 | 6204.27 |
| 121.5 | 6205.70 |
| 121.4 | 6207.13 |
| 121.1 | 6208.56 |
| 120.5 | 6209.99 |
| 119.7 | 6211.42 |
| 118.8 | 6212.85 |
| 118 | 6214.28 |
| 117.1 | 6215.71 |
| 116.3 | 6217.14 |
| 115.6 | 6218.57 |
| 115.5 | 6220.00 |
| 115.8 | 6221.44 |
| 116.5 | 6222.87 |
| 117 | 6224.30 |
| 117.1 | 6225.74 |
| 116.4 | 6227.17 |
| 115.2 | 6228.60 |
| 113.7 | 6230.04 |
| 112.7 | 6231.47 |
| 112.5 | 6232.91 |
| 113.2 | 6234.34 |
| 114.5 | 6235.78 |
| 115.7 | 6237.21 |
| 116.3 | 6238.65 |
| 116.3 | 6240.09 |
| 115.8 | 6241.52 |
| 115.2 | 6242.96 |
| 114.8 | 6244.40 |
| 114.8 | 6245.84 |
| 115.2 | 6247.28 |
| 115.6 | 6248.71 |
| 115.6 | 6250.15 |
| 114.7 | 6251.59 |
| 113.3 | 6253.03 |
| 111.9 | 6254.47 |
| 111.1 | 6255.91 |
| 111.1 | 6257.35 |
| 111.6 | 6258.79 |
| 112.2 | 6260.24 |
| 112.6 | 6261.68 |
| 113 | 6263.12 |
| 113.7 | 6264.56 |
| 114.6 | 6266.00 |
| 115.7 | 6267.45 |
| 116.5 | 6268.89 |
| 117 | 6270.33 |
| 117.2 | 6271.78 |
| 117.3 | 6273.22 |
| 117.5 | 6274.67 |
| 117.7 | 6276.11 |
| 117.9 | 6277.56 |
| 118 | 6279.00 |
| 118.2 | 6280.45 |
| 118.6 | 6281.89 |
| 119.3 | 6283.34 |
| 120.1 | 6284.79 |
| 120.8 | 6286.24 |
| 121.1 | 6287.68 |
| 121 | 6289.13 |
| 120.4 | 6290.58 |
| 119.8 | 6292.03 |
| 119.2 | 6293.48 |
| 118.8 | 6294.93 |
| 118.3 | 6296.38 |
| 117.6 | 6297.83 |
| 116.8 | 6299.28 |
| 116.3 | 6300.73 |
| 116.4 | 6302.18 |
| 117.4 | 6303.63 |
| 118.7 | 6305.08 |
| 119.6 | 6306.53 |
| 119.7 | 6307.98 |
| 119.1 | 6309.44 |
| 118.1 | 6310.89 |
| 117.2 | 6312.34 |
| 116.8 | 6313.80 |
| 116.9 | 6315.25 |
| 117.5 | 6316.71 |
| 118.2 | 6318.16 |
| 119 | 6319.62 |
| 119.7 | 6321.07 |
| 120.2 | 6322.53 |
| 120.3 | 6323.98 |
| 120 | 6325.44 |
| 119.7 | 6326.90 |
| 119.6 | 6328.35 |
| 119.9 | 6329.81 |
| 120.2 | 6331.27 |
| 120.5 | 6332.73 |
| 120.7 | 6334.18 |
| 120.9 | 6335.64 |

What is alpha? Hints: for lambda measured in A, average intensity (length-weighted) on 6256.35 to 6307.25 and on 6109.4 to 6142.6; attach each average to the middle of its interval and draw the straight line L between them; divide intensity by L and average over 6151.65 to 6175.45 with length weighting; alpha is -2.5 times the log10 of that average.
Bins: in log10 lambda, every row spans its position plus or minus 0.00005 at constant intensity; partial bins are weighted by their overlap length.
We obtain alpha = 0.080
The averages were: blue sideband 127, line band 116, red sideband 117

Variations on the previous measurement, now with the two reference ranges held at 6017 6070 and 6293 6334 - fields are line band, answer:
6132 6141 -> 0.01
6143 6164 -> 0.03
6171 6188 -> 0.03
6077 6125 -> -0.02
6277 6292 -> 0.00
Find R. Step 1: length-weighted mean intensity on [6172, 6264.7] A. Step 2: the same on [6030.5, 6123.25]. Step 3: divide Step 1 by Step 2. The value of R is 0.92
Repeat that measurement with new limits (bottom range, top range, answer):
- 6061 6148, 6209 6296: 0.92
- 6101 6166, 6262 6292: 0.95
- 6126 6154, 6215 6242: 0.93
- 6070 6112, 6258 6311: 0.94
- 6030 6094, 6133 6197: 0.94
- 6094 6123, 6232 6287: 0.91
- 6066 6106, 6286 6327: 0.95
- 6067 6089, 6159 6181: 0.92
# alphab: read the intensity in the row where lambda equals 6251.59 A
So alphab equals 114.7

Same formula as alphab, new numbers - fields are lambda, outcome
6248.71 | 115.6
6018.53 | 122.5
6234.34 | 113.2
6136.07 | 121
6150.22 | 122.9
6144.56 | 124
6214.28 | 118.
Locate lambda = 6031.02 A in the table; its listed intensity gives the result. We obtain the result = 122.5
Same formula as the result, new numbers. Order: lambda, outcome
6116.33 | 131.1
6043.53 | 128.3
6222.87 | 116.5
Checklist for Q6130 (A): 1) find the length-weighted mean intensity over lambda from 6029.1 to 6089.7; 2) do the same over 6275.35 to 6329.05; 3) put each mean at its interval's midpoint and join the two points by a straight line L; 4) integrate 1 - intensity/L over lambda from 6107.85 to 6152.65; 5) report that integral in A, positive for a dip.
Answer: -0.87 A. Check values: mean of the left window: 126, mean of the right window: 119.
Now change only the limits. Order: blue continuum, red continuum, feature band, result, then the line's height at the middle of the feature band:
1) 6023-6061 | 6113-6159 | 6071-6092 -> -0.1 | 125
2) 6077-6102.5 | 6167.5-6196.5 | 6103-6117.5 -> -0.4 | 123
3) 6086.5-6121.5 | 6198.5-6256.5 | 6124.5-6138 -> -0.2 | 124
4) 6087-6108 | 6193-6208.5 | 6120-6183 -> 0.3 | 121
